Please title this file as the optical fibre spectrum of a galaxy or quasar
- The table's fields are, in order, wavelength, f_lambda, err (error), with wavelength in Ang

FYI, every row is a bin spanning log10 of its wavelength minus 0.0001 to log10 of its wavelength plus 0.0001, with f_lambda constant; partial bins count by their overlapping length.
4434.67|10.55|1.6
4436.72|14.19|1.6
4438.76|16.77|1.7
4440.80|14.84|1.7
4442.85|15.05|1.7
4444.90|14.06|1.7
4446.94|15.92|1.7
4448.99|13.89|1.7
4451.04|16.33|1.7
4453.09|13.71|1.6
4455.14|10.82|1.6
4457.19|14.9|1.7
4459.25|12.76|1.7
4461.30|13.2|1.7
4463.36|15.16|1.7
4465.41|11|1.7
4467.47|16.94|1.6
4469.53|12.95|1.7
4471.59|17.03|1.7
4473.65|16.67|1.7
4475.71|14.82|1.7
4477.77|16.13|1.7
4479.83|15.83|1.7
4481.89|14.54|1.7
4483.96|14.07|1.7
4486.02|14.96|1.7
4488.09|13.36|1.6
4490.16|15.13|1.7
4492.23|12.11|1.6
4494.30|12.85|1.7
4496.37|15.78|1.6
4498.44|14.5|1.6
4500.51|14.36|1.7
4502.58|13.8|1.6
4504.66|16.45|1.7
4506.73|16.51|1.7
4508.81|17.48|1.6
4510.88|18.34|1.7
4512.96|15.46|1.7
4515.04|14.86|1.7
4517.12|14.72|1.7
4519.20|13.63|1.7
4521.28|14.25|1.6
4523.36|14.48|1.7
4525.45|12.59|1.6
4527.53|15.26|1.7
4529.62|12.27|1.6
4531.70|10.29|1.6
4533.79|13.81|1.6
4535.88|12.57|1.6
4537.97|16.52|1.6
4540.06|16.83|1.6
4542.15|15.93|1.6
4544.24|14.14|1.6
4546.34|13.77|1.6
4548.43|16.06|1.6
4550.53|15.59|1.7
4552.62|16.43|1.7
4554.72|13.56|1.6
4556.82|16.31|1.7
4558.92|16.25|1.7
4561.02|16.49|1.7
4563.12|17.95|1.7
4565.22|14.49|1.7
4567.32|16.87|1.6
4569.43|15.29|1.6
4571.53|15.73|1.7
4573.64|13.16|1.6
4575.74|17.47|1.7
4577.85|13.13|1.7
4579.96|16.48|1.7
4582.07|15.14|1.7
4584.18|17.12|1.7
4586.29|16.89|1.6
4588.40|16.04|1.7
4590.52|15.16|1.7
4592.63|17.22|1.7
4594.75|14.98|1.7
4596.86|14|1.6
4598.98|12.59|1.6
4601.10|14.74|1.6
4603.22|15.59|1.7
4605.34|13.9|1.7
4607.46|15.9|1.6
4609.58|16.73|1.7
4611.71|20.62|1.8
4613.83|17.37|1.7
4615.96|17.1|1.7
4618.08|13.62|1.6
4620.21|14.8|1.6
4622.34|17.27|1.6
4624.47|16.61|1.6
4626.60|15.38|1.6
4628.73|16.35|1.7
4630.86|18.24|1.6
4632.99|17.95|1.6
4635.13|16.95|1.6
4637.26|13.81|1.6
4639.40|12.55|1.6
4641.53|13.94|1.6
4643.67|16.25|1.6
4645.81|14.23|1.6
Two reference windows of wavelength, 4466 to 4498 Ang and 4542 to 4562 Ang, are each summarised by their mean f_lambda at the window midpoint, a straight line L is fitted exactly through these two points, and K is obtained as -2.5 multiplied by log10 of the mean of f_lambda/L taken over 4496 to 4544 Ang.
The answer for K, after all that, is 0.026 mag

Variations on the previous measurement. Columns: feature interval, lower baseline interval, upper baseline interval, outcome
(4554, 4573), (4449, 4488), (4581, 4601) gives -0.04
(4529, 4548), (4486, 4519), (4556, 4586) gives 0.10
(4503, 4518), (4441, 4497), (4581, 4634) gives -0.09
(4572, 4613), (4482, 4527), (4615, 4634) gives 0.02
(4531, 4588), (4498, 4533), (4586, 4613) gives -0.01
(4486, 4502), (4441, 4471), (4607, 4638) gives 0.05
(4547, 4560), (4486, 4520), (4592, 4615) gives -0.02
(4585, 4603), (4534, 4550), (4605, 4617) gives 0.09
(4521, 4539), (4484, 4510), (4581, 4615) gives 0.12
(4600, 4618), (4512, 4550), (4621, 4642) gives -0.05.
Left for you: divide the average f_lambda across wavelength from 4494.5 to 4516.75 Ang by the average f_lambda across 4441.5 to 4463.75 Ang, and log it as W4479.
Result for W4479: 1.10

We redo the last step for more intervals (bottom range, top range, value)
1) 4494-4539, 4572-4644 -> 1.08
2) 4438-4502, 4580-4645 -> 1.09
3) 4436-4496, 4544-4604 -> 1.07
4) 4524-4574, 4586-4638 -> 1.07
